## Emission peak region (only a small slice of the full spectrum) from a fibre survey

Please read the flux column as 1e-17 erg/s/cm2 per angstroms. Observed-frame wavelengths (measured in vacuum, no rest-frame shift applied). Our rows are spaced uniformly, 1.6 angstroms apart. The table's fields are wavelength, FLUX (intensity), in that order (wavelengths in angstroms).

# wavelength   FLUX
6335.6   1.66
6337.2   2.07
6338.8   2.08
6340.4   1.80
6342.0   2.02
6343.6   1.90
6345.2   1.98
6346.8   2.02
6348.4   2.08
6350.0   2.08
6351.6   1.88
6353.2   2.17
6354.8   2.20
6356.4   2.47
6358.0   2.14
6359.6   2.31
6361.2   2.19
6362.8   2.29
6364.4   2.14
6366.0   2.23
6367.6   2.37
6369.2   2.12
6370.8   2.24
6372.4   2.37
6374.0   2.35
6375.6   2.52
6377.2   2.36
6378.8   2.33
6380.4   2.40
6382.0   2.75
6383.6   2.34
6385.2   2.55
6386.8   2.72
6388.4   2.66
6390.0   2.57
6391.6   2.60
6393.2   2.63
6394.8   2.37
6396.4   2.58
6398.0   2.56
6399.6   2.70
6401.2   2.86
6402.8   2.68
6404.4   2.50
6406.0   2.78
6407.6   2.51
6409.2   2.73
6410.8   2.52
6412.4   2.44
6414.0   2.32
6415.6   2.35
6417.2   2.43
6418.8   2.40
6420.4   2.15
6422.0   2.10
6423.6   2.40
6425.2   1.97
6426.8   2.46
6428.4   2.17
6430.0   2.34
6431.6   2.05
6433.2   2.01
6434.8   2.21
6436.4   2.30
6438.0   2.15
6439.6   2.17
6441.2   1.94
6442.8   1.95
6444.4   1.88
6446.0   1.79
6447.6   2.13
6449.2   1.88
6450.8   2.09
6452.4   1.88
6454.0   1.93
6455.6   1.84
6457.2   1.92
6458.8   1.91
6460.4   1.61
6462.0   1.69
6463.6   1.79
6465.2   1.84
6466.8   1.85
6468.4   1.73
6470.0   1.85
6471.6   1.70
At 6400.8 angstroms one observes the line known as C III]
